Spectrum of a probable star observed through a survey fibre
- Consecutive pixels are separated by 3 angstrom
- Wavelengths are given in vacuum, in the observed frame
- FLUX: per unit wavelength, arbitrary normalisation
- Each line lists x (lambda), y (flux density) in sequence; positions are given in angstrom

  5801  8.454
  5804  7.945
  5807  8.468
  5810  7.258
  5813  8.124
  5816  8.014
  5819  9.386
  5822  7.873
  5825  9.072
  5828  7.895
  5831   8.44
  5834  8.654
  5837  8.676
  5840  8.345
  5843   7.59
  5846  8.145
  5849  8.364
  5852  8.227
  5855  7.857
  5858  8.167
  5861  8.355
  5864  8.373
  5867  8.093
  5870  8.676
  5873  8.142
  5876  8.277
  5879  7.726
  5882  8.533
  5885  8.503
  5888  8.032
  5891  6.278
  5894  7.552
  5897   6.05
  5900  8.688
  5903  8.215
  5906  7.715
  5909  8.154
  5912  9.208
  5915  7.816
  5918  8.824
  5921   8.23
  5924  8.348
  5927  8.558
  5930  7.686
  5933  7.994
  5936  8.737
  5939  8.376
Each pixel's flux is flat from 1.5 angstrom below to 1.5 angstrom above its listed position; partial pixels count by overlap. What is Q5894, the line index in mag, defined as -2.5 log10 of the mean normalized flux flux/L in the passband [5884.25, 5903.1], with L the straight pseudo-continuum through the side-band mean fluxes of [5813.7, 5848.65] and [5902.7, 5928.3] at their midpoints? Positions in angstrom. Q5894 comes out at 0.111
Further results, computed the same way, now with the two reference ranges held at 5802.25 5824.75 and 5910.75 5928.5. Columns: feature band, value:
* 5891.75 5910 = 0.11 mag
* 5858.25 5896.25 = 0.05 mag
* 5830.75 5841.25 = -0.04 mag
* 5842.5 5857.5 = 0.03 mag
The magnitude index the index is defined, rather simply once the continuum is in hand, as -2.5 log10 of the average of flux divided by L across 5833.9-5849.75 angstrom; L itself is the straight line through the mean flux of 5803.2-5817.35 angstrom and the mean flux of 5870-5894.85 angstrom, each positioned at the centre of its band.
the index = -0.041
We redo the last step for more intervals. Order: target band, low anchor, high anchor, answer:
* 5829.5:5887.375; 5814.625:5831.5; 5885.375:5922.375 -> -0.01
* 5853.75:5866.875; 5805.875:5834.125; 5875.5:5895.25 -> -0.02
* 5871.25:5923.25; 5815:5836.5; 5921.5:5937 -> 0.04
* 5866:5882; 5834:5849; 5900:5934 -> 0.01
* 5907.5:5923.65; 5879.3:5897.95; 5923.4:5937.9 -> -0.06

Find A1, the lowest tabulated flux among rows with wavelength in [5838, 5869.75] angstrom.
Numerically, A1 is 7.59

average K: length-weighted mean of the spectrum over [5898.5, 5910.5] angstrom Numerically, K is 8.19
